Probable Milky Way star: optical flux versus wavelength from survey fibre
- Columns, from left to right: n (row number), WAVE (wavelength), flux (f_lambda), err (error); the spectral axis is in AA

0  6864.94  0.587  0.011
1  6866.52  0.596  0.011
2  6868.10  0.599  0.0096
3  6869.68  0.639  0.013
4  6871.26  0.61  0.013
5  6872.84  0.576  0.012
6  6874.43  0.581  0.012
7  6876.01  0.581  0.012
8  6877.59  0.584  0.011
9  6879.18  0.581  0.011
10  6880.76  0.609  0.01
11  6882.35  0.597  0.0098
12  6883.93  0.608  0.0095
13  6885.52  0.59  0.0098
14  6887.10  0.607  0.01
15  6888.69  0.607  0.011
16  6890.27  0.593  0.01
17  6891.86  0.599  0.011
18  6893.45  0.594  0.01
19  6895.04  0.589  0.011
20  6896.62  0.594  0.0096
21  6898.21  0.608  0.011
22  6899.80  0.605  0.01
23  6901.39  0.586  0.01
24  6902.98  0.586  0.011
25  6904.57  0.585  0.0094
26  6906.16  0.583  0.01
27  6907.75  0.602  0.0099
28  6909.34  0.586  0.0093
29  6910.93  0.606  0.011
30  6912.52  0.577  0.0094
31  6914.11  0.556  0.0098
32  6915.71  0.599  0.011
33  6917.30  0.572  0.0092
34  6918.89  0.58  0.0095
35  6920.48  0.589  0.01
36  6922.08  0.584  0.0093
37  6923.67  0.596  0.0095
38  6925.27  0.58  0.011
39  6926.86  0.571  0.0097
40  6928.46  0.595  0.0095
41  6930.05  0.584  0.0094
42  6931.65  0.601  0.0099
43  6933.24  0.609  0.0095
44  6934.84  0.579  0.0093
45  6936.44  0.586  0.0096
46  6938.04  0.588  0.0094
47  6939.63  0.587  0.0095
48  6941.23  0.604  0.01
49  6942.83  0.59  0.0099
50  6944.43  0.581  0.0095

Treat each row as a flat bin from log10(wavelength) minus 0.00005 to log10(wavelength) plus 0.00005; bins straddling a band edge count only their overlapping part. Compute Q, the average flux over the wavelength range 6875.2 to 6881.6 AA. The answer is 0.589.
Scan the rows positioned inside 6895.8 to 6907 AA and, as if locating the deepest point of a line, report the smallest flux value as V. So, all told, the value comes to 0.583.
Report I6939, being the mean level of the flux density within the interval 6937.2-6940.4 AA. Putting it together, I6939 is 0.588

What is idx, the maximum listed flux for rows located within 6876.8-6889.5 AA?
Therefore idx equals 0.609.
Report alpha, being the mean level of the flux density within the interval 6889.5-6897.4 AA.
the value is 0.594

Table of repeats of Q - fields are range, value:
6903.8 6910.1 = 0.589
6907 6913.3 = 0.593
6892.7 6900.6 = 0.598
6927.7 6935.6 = 0.594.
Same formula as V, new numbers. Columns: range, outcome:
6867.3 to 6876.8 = 0.576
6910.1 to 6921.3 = 0.556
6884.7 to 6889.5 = 0.59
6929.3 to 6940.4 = 0.579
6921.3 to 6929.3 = 0.571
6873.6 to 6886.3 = 0.581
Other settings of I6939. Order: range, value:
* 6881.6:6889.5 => 0.602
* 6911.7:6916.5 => 0.577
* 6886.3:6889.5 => 0.608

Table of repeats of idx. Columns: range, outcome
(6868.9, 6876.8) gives 0.639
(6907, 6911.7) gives 0.606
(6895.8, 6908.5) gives 0.608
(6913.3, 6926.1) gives 0.599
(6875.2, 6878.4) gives 0.584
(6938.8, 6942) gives 0.604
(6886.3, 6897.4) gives 0.607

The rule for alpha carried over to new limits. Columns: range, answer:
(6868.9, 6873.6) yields 0.609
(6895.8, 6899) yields 0.602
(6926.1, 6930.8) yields 0.584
